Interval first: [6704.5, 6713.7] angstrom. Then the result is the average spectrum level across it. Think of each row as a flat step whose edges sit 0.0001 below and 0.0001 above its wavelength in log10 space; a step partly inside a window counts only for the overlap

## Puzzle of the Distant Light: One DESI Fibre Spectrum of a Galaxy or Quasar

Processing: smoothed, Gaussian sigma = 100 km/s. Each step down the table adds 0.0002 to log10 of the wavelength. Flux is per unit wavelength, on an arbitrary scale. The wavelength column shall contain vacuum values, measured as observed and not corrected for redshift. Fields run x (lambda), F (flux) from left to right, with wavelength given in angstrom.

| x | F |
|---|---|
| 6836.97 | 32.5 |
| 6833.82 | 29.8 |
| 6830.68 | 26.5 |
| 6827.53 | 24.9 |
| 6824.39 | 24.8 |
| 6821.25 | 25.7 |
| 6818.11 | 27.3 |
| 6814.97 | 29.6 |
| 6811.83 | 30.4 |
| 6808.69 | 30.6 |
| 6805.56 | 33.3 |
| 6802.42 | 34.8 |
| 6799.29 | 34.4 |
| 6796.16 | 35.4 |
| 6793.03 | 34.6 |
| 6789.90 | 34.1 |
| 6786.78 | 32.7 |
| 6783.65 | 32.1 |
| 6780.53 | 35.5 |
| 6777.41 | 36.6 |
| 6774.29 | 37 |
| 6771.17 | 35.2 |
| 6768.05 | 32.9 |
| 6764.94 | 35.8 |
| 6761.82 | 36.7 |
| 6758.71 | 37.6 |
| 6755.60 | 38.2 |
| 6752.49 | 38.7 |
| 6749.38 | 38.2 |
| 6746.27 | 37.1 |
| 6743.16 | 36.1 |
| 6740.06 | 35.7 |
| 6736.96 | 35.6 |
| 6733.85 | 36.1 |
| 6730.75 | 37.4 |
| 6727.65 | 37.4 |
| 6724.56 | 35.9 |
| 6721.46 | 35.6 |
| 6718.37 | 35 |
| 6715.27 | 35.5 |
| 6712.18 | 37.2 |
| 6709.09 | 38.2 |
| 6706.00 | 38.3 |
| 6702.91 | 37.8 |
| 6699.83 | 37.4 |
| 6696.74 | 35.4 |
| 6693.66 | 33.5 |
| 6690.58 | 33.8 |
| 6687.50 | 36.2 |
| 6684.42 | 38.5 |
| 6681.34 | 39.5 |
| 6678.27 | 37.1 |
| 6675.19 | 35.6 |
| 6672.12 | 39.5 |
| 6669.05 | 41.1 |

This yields 37.9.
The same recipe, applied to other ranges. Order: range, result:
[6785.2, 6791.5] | 33.4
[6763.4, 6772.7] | 34.6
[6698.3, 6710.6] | 37.9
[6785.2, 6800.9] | 34.2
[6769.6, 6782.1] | 36.1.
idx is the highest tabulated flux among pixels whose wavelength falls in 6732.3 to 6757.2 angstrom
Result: 38.7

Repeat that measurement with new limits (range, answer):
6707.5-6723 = 38.2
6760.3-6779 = 37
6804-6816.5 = 33.3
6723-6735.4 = 37.4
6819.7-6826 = 25.7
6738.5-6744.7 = 36.1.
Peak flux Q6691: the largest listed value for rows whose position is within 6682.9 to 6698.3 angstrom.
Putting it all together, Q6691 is 38.5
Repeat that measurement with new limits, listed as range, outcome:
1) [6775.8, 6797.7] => 36.6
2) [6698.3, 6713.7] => 38.3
